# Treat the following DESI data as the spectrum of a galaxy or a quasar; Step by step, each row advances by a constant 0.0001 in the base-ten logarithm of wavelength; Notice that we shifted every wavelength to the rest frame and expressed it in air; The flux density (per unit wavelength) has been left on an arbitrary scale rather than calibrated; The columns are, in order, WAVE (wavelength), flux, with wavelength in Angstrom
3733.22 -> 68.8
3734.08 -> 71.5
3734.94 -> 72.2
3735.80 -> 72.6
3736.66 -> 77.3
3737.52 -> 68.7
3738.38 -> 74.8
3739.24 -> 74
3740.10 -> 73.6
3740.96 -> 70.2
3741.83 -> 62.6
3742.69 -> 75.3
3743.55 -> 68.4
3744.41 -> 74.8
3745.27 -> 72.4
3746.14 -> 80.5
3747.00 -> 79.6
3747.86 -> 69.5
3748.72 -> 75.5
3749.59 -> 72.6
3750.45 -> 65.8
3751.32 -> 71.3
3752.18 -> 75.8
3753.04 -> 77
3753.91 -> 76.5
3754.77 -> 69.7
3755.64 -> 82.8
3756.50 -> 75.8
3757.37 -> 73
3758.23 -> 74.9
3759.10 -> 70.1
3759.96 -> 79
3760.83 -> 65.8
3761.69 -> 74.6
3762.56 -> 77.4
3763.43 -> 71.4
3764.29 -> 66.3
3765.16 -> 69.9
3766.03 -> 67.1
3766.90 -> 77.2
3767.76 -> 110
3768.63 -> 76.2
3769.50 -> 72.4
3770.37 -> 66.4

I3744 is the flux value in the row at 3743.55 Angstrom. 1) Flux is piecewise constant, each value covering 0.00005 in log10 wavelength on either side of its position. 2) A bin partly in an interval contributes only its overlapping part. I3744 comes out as 68.4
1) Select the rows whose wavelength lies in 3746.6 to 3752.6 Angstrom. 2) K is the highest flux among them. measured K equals 79.6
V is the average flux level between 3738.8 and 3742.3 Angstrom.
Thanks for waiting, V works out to 70.1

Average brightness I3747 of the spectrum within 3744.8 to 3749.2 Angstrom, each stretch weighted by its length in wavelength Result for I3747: 75.4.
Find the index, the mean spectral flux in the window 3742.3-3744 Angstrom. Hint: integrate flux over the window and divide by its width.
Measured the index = 72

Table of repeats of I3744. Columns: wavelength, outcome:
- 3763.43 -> 71.4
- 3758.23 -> 74.9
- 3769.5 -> 72.4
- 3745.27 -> 72.4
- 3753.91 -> 76.5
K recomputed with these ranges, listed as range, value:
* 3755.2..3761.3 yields 82.8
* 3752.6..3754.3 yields 77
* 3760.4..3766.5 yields 77.4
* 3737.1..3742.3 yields 74.8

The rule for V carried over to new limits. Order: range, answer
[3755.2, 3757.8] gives 77.1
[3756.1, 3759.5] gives 73.4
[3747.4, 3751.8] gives 71.1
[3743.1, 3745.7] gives 72.1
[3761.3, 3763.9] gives 74.3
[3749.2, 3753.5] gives 72.5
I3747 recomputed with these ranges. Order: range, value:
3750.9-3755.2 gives 74.2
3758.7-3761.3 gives 71.9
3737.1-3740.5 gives 72.8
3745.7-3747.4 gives 79.8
